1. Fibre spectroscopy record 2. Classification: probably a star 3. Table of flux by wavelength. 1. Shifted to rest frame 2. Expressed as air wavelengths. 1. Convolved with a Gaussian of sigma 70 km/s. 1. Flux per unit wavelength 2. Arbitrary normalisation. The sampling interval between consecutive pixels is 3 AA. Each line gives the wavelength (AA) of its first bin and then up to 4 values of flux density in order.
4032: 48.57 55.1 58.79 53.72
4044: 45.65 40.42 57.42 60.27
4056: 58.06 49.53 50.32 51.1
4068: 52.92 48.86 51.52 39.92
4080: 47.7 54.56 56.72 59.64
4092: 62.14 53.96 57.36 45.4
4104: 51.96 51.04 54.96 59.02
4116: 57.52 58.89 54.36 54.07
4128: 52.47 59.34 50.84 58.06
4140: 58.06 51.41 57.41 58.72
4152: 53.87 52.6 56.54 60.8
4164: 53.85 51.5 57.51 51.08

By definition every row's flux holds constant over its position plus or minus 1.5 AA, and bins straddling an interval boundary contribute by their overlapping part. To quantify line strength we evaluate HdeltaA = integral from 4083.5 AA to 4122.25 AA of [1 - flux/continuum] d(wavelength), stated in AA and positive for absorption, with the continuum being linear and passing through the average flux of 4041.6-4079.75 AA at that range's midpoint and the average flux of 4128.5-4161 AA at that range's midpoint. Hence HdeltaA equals -1.8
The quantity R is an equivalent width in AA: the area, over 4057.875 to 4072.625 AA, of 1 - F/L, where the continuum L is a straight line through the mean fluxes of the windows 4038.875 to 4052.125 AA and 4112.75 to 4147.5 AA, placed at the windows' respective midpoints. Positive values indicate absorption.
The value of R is 0.3 AA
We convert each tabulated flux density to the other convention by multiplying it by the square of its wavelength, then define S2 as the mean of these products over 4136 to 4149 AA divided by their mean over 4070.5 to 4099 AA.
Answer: 1.09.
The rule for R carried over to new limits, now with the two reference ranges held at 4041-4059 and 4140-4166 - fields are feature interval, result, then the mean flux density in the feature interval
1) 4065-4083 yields 1.4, 49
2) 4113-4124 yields -0.5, 57.1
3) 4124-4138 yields 0.0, 54.9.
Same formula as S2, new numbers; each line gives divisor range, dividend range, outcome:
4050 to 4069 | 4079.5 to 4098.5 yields 1.06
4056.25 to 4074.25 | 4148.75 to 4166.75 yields 1.14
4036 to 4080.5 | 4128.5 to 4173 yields 1.13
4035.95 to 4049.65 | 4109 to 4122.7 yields 1.17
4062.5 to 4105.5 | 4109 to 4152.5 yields 1.09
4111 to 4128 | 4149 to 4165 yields 1.01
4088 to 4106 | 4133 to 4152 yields 1.04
